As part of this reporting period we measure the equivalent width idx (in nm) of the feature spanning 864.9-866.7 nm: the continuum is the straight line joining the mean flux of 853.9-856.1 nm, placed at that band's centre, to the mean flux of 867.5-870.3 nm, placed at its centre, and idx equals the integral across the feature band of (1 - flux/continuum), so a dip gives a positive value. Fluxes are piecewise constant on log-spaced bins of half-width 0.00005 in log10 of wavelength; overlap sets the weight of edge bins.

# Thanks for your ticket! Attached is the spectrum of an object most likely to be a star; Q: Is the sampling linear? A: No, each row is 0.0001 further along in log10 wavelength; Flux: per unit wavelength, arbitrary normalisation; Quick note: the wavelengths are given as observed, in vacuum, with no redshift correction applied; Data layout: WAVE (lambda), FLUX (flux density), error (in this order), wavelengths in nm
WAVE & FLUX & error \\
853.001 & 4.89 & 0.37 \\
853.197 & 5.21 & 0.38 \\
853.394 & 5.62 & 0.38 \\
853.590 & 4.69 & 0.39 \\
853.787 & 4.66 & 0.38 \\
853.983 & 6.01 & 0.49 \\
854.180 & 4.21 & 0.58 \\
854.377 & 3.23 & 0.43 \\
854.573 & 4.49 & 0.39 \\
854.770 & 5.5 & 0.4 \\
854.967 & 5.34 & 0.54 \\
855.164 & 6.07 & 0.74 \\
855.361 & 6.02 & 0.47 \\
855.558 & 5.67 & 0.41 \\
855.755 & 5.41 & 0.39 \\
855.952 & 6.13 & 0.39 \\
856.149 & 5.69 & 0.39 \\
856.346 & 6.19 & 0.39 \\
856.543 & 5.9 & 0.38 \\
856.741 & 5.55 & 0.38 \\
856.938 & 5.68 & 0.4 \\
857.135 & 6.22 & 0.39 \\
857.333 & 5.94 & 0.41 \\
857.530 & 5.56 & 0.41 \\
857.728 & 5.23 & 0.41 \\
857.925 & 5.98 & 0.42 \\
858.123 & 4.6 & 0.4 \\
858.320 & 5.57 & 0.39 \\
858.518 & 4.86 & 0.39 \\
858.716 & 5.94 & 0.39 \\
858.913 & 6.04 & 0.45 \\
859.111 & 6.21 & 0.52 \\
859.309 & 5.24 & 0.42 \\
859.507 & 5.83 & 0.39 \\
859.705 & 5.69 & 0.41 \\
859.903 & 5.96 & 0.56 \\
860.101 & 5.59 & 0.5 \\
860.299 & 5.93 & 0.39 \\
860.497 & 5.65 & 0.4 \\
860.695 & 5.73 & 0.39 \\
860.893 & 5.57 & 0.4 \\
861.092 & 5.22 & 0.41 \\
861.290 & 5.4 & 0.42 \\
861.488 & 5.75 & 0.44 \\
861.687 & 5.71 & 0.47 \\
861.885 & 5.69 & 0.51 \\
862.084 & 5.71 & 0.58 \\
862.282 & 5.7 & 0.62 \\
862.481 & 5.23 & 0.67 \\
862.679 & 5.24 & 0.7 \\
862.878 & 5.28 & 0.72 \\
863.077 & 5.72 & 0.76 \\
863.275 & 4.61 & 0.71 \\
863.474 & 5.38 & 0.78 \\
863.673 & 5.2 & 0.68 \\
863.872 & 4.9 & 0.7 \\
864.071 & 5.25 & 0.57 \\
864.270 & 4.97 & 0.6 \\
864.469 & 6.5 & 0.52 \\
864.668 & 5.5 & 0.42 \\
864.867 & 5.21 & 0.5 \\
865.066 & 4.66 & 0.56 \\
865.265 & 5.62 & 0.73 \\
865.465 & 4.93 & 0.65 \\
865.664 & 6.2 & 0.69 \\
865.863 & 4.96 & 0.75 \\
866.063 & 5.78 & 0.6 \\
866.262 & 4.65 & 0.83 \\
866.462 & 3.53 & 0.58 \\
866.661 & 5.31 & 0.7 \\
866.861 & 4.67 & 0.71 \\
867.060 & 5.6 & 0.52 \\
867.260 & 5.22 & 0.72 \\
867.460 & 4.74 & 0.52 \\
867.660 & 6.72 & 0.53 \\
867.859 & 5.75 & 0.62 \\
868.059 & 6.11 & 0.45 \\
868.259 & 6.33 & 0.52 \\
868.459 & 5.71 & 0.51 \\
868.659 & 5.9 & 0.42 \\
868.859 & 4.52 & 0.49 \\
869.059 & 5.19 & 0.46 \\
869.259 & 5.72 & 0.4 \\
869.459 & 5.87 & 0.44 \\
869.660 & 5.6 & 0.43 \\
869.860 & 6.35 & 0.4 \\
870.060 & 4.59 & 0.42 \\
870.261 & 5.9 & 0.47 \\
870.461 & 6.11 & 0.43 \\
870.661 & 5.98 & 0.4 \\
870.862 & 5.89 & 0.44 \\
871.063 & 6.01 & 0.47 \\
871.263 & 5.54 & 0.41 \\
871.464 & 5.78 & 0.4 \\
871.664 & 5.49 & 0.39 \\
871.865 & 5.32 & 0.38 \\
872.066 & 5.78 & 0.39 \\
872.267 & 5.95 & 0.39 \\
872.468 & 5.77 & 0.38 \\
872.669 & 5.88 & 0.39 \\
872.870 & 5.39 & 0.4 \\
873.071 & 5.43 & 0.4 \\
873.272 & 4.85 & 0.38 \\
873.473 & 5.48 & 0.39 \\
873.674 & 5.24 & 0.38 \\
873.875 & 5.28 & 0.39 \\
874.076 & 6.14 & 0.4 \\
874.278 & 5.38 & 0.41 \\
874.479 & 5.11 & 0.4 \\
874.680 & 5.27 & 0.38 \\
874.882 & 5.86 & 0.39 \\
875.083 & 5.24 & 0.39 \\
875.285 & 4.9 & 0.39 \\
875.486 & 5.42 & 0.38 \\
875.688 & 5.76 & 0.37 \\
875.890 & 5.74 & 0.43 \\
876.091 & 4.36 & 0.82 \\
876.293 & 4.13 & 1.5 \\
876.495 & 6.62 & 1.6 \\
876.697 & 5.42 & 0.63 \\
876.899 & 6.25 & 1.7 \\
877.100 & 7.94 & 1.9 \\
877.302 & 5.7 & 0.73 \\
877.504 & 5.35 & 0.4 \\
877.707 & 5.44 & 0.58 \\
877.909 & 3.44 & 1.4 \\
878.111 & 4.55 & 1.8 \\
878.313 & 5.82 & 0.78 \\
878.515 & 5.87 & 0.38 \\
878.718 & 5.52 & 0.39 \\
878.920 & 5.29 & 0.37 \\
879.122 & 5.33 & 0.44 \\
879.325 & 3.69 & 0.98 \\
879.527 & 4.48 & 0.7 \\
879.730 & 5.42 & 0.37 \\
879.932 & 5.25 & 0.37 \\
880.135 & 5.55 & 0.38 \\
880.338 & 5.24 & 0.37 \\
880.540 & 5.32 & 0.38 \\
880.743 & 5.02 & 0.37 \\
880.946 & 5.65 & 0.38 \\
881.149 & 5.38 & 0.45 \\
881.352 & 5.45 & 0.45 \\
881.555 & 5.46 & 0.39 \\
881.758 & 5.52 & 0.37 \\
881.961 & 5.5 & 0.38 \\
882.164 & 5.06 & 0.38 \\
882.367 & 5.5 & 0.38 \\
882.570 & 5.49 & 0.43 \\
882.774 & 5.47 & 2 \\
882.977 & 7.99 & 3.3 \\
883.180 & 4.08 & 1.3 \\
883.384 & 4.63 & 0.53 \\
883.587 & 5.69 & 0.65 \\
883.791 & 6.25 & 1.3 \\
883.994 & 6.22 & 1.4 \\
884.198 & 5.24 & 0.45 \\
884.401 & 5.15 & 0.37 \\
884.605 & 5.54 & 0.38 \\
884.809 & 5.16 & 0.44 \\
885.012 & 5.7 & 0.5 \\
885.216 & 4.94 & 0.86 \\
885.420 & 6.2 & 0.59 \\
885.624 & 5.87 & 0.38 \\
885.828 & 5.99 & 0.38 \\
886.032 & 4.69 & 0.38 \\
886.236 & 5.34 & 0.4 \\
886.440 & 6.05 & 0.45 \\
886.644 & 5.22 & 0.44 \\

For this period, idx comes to 0.175 nm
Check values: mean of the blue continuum 5.28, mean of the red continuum 5.71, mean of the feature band 5.07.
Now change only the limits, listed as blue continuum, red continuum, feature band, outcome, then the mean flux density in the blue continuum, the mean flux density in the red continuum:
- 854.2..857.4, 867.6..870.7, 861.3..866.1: 0.22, 5.53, 5.76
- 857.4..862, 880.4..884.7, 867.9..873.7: -0.10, 5.61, 5.5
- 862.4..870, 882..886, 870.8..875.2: -0.07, 5.38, 5.57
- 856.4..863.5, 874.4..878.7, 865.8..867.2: 0.15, 5.59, 5.44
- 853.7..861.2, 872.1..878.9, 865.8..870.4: 0.05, 5.54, 5.47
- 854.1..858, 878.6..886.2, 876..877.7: -0.09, 5.5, 5.4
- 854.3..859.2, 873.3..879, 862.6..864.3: 0.11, 5.57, 5.44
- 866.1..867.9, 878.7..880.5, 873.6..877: -0.22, 5.14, 5.08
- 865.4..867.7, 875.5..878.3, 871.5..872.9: -0.09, 5.16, 5.45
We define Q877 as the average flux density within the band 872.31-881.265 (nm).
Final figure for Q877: 5.37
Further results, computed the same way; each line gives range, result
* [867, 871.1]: 5.7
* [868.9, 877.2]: 5.6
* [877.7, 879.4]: 4.99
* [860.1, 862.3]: 5.64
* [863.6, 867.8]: 5.25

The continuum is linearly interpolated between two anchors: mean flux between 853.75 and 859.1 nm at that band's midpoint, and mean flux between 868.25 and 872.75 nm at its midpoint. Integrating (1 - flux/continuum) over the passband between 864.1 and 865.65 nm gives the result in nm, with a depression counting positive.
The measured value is 0.06 nm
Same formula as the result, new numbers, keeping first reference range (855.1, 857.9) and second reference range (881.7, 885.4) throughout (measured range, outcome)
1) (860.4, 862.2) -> 0.05 nm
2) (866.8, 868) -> 0.04 nm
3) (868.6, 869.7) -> 0.04 nm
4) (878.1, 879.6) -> 0.12 nm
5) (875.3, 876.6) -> 0.07 nm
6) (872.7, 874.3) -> 0.06 nm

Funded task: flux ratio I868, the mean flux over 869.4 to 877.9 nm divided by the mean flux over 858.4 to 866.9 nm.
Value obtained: 1.03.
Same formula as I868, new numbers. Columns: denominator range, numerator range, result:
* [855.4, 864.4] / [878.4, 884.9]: 0.97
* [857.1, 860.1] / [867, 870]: 1.01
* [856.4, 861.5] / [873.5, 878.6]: 0.96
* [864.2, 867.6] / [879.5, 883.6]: 1.04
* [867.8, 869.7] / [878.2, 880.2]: 0.92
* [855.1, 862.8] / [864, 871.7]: 0.97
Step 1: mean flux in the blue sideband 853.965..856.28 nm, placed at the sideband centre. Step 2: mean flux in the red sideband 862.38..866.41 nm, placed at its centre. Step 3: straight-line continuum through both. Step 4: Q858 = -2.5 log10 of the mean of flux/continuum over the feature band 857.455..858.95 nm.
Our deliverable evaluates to -0.032 mag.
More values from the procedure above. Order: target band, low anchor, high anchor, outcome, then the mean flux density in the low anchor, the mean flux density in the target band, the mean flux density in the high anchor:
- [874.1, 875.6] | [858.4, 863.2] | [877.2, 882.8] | 0.00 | 5.62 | 5.36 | 5.24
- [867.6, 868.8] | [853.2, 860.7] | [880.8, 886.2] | -0.09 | 5.52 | 6.01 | 5.52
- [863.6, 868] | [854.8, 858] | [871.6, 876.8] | 0.06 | 5.78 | 5.28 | 5.43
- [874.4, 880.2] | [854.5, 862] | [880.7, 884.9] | 0.04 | 5.65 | 5.33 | 5.5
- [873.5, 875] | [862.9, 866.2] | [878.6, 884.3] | -0.02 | 5.33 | 5.47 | 5.38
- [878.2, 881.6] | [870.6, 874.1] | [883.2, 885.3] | 0.04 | 5.61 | 5.27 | 5.4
